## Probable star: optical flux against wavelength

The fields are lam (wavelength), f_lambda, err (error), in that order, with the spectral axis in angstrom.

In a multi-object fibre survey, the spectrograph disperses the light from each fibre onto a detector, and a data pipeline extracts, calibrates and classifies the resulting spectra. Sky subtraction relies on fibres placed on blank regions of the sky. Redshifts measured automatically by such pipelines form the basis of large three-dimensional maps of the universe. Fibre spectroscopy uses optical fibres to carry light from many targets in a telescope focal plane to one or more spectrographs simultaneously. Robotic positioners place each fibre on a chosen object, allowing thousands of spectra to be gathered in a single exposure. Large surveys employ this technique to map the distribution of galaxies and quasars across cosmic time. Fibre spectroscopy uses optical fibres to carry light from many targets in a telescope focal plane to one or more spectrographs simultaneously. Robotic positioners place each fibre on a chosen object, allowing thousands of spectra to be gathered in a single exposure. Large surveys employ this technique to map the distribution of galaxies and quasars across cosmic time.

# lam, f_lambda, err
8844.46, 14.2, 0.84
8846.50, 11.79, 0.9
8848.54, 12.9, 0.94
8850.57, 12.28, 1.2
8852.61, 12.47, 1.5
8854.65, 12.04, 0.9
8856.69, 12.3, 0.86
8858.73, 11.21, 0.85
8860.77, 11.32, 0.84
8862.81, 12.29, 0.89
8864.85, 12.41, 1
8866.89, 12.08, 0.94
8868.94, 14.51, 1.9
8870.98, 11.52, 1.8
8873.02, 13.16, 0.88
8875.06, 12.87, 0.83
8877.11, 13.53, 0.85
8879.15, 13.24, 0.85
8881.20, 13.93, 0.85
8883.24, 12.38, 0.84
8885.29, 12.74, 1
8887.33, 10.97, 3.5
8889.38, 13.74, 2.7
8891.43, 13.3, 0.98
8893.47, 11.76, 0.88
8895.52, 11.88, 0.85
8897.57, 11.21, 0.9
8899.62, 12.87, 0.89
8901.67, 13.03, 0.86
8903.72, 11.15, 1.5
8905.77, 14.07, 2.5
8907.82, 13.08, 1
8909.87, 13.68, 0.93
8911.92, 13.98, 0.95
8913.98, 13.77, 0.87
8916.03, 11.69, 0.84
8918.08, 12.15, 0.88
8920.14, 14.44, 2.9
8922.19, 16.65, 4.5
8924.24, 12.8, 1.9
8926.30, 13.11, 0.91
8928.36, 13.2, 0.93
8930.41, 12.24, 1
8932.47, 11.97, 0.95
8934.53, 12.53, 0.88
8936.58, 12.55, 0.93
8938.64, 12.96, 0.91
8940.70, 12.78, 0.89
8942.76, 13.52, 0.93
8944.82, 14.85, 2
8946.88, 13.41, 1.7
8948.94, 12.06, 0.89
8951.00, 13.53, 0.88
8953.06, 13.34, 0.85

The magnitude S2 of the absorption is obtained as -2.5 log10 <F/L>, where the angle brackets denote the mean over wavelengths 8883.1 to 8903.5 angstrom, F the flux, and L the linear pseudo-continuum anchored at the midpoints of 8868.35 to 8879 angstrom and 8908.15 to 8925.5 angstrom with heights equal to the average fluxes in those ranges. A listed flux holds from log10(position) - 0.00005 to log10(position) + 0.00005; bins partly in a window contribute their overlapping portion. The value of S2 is 0.08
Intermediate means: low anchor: 13.1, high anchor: 13.6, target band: 12.3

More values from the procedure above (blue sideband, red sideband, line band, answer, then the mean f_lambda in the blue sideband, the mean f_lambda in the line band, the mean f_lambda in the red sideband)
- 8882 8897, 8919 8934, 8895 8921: 0.01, 12.4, 12.9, 13.4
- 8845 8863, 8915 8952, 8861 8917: -0.02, 12.1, 12.8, 13.1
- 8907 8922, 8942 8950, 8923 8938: 0.06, 13.4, 12.7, 13.5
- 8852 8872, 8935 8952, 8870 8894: -0.03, 12.2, 12.8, 13.2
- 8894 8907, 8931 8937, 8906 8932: -0.09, 12.4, 13.4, 12.3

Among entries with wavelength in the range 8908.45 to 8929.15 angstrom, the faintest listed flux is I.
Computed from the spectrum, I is 11.69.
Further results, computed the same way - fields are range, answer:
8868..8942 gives 10.97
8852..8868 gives 11.21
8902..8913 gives 11.15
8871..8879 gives 12.87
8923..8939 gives 11.97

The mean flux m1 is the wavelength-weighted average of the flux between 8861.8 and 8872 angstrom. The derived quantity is 12.6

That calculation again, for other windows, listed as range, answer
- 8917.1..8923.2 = 14.4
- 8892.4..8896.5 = 11.9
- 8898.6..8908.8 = 12.8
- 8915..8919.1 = 11.9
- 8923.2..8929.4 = 13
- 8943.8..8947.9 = 14.1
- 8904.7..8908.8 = 13.6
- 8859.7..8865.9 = 12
